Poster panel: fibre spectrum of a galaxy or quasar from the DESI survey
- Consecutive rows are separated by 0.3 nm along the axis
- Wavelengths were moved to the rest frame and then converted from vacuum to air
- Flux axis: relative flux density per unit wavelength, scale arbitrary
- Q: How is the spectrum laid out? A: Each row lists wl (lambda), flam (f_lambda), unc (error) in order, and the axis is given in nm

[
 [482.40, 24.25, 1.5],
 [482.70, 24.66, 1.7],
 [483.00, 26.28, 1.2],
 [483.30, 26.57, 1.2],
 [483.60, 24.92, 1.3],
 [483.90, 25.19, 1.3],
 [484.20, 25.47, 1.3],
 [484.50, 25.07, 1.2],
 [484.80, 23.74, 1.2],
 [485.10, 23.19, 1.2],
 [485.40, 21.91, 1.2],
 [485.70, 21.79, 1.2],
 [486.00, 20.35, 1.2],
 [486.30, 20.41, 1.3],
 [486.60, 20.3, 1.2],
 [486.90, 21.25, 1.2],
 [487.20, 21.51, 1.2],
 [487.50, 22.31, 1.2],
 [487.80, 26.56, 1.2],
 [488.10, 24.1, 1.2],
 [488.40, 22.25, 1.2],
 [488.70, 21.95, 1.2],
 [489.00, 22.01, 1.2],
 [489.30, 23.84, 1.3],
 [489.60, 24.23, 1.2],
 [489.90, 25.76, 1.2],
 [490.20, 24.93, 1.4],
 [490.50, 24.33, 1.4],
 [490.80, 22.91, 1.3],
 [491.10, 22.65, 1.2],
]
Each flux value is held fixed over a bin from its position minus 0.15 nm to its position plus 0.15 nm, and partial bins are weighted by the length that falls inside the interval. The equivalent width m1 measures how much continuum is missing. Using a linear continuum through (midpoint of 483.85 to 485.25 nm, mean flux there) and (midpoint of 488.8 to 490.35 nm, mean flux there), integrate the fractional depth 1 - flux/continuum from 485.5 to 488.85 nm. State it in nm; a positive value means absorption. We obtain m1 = 0.30 nm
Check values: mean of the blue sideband 24.5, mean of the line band 22.1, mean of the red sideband 24.1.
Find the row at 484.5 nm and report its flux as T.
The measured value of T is 25.07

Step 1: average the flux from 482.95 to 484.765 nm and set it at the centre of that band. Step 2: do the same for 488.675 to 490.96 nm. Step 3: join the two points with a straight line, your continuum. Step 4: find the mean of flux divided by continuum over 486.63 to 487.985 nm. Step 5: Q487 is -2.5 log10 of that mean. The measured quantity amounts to 0.08 mag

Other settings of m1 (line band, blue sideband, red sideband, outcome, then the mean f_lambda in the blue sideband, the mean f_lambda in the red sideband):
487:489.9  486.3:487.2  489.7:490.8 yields -0.08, 20.8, 24.7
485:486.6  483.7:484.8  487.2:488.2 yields 0.21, 25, 23.9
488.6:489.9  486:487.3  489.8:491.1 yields -0.01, 20.8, 24.2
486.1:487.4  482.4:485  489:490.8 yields 0.20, 25.1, 24.3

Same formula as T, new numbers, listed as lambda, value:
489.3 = 23.84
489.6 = 24.23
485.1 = 23.19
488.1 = 24.1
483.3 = 26.57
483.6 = 24.92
